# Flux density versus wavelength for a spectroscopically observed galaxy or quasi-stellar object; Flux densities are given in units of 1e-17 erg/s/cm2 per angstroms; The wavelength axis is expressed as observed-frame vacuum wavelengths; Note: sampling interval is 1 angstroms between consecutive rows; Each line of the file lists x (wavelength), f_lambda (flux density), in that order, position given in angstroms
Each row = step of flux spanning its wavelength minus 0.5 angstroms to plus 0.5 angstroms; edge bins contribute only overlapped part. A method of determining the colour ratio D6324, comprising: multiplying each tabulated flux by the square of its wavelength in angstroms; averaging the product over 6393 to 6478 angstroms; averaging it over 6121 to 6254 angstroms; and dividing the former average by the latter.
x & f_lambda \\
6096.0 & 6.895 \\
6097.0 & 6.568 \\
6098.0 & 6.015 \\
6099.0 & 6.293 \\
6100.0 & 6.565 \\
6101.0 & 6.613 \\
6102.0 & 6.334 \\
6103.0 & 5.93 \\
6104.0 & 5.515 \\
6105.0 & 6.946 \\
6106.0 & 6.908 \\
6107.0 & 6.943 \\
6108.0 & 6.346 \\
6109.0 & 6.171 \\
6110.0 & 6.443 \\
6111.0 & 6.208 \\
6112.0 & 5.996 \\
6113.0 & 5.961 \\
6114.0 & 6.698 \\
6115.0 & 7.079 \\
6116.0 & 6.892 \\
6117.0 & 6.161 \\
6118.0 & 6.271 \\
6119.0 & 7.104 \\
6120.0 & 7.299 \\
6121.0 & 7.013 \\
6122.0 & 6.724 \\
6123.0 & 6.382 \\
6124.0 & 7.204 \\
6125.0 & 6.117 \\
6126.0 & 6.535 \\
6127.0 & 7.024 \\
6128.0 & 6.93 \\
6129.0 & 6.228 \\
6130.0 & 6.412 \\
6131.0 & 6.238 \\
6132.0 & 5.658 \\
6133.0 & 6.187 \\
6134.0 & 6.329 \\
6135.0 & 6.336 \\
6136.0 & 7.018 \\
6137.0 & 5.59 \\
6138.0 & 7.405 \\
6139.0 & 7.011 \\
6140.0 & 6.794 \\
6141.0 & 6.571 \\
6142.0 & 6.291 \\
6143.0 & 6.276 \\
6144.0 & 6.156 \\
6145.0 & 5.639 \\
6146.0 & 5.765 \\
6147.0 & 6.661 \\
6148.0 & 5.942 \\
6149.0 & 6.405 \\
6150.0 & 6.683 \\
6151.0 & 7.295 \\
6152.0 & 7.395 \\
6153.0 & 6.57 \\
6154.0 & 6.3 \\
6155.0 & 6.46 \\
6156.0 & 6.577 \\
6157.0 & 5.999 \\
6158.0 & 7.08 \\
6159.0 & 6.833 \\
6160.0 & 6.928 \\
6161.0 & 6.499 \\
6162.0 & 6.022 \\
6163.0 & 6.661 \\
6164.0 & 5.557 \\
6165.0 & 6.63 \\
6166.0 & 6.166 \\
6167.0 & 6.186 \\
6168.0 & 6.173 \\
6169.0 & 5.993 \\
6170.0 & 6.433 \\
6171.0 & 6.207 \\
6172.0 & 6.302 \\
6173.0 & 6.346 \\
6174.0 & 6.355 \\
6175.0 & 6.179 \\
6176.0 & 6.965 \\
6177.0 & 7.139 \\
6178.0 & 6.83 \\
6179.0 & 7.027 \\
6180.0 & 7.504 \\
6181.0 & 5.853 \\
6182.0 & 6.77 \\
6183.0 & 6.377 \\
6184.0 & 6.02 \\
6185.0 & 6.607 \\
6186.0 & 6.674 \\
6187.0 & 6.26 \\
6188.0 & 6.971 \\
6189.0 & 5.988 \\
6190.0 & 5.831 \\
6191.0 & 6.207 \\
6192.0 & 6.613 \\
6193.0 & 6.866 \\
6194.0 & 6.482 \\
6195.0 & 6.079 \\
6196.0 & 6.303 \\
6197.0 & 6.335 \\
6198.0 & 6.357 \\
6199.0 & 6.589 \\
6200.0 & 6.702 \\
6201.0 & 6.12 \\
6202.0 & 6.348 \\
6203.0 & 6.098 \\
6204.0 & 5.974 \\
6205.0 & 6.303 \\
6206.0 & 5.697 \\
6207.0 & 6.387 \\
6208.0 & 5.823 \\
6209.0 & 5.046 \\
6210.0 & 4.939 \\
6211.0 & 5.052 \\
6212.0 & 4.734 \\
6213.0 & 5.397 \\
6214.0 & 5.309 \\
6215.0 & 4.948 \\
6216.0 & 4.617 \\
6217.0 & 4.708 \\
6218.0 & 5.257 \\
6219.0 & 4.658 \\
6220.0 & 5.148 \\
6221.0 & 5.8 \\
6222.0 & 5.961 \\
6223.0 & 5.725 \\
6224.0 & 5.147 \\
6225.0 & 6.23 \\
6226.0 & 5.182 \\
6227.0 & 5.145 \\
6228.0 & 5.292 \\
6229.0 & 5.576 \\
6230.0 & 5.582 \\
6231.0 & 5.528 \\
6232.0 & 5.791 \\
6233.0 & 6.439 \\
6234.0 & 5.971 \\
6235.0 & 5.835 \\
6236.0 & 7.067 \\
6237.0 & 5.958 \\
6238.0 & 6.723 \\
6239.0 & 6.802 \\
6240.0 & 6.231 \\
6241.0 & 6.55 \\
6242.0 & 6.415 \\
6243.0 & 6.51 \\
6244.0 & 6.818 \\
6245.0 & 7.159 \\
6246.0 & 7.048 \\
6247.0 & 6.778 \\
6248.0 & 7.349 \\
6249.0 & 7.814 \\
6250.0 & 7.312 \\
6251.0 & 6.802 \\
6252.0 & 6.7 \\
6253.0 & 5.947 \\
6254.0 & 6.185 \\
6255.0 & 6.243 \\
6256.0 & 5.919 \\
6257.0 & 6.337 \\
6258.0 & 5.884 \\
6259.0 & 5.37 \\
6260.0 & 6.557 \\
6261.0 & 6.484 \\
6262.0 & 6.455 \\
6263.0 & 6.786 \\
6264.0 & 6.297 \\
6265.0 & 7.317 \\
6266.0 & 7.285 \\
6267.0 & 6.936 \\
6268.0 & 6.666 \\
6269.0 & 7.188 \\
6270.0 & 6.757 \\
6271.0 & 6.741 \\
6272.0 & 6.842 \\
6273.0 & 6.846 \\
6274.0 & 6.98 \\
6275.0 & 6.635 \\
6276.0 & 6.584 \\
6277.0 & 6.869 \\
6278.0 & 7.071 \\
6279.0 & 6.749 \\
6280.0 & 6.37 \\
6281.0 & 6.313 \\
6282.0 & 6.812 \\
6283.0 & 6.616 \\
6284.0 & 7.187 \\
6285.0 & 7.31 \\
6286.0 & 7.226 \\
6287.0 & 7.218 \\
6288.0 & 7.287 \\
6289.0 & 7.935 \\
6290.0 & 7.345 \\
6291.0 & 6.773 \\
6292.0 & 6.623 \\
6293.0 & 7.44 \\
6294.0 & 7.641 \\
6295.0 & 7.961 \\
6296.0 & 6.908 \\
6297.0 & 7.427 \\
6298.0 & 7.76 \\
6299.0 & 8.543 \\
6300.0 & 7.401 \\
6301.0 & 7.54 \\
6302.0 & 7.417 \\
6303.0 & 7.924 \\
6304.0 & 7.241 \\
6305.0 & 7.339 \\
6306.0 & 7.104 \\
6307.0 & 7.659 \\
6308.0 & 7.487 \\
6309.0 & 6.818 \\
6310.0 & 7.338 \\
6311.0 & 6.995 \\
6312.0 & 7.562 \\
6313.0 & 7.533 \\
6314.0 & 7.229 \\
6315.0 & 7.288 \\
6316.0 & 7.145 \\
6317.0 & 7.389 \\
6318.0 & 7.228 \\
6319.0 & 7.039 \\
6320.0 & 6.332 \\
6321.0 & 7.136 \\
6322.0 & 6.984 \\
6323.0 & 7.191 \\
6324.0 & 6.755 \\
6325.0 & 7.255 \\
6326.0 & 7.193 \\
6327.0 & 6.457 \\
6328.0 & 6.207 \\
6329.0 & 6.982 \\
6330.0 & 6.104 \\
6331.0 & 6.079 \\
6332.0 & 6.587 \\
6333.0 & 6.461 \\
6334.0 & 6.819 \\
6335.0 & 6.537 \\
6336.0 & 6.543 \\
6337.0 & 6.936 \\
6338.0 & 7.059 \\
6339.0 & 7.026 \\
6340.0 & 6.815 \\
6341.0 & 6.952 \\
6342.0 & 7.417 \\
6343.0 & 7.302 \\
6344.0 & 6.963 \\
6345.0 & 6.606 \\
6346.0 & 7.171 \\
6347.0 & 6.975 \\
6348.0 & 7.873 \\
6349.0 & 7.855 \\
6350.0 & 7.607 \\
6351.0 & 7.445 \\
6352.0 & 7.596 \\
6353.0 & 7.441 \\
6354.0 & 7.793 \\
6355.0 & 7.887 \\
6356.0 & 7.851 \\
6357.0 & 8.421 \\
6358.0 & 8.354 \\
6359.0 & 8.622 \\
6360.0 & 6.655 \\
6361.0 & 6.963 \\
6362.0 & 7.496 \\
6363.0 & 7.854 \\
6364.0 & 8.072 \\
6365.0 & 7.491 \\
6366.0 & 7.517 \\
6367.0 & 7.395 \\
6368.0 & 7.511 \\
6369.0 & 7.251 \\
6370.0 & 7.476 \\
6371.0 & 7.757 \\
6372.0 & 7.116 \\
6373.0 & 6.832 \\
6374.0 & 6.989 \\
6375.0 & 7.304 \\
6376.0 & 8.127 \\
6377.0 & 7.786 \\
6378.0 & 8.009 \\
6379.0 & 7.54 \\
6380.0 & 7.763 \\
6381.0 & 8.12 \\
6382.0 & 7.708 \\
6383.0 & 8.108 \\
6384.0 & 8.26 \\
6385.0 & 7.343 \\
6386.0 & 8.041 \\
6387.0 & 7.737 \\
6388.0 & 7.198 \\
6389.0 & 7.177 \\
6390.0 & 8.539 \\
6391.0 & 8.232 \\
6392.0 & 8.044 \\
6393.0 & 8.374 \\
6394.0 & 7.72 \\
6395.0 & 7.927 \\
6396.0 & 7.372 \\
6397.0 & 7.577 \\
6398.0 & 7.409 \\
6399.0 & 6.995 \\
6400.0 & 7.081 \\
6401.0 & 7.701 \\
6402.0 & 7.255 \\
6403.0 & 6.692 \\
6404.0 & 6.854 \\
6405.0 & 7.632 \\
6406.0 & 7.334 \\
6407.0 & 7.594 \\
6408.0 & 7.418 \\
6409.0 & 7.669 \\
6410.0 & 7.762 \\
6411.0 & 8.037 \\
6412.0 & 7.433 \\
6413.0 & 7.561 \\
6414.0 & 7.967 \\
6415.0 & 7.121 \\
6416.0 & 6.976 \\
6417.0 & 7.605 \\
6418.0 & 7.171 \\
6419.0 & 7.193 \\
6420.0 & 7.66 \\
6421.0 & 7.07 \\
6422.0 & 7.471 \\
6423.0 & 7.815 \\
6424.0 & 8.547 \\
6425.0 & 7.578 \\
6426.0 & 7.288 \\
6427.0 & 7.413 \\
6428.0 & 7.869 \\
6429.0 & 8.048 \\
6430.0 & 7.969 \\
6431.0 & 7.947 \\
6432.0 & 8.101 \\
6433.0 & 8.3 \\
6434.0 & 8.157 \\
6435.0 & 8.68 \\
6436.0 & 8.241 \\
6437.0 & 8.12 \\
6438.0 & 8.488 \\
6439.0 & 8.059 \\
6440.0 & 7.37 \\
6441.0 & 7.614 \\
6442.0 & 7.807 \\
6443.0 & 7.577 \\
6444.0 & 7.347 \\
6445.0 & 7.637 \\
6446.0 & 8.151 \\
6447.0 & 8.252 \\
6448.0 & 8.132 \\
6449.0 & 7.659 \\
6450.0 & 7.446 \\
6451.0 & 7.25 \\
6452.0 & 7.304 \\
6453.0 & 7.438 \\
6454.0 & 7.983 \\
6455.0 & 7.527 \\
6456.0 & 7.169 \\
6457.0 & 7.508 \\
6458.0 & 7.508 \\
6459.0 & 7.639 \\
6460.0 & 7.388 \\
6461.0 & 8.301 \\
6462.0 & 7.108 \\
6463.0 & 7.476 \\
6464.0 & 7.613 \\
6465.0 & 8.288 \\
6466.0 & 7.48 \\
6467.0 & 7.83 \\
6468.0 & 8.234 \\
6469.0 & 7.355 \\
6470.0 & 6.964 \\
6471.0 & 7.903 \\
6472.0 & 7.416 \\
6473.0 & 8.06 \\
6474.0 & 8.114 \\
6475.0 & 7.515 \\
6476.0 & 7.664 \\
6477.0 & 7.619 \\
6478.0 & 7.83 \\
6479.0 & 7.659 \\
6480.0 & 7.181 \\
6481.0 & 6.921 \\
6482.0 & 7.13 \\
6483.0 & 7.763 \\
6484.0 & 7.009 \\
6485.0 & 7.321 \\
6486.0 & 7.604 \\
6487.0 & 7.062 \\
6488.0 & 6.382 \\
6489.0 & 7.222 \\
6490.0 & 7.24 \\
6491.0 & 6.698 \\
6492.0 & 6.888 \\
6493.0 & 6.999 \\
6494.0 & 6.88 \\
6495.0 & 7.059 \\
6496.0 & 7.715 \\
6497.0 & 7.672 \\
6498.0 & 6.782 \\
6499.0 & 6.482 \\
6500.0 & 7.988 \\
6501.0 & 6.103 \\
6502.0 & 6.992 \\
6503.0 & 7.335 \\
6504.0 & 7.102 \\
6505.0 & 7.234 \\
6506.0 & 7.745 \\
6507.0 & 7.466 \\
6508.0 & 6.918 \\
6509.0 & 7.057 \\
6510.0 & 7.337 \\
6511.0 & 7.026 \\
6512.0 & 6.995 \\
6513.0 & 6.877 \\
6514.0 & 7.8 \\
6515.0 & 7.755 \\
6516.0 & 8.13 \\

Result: 1.32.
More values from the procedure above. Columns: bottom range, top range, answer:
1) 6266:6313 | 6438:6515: 1.10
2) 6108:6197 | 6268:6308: 1.16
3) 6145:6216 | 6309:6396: 1.24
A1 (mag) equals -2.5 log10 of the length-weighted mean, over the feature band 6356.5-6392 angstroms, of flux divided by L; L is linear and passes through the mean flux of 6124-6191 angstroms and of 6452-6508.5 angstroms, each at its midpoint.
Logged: -0.09 mag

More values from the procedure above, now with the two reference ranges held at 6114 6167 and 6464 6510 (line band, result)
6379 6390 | -0.10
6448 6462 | -0.04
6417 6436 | -0.09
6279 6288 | -0.01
